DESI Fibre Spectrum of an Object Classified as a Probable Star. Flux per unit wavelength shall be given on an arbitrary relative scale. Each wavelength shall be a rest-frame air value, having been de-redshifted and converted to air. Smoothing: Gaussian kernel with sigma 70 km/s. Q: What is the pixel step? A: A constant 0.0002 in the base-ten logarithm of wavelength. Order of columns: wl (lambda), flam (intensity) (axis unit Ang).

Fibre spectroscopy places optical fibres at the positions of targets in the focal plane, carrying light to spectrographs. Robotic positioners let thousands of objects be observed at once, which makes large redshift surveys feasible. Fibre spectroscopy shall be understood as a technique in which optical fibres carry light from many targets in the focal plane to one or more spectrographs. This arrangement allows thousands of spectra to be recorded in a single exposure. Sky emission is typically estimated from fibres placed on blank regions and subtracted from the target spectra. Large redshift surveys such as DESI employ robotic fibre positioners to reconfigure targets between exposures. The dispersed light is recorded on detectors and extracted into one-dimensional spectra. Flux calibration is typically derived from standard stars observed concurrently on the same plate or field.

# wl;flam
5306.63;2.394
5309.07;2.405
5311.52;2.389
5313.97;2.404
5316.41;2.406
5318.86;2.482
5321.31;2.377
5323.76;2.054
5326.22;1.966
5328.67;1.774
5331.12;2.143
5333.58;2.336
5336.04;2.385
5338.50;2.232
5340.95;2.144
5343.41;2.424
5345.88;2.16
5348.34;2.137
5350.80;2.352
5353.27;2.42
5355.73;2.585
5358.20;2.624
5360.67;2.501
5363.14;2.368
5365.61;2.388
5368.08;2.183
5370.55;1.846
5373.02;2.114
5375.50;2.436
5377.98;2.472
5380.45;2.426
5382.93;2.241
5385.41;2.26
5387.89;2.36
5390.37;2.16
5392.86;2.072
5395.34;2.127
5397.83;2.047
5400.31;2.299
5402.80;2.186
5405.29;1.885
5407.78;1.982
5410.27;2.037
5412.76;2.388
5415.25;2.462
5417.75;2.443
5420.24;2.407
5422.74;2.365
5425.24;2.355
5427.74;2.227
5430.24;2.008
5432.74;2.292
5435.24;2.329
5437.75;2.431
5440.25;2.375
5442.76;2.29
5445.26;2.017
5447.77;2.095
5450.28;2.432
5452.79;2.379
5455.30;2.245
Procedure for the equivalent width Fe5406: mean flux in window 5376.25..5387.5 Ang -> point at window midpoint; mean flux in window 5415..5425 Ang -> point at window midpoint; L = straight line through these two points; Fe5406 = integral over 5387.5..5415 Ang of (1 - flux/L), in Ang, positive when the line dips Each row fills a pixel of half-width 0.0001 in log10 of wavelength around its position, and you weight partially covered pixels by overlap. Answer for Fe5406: 2.7 Ang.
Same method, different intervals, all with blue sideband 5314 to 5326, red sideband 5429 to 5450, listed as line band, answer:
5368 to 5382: 0.15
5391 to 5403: 0.63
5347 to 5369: -1.08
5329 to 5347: 0.47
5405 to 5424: -0.10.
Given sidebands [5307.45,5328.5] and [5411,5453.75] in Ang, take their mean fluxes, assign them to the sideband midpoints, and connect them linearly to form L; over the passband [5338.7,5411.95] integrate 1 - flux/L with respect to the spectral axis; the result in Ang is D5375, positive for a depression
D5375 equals 1.5 Ang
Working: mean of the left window 2.28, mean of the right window 2.31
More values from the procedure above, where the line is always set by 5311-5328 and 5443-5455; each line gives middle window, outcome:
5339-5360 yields -0.8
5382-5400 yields 0.6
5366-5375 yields 0.6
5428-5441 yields -0.2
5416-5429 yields -0.7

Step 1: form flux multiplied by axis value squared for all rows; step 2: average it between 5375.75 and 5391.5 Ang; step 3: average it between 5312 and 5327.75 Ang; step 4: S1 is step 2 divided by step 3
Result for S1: 1.05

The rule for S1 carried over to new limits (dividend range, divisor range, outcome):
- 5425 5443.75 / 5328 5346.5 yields 1.07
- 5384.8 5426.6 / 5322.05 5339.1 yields 1.07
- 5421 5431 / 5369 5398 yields 1.03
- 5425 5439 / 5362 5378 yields 1.04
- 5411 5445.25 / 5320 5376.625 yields 1.06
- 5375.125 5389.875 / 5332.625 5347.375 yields 1.05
